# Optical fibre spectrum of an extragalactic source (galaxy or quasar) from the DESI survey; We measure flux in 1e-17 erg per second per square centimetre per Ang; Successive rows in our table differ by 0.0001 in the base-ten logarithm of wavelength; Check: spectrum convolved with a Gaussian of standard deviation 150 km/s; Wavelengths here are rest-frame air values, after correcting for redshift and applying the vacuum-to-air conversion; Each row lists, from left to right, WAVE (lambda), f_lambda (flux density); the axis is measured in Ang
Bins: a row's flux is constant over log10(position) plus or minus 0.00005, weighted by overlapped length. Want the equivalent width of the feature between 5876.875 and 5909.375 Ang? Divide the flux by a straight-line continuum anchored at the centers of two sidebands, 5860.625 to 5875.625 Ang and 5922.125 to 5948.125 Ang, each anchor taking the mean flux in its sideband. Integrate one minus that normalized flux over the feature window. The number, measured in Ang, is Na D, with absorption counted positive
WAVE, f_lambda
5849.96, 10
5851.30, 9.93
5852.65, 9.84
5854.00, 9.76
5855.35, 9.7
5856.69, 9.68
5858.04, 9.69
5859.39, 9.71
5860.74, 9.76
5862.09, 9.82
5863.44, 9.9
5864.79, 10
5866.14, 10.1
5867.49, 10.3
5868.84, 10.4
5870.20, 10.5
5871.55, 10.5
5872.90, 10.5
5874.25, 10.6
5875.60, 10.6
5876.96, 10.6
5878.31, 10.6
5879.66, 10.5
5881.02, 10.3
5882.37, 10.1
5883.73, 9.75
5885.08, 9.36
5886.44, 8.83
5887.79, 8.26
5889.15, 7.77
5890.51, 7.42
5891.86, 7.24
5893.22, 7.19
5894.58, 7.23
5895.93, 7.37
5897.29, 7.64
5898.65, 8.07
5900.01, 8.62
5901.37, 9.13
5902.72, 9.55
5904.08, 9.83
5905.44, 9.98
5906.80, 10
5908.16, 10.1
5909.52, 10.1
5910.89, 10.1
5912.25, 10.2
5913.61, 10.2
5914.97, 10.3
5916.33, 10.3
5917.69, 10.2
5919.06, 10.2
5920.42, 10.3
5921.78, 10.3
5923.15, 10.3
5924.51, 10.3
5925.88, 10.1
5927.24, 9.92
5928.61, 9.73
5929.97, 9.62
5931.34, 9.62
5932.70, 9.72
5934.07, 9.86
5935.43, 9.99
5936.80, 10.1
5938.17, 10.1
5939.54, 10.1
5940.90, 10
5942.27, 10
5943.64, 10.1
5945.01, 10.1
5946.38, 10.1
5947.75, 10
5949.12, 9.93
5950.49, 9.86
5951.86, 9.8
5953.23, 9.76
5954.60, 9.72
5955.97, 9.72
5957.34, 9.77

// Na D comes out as 3.8 Ang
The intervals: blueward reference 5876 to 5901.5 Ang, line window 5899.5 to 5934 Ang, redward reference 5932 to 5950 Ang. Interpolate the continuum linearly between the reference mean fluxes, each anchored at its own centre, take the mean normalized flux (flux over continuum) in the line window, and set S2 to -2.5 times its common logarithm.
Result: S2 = -0.06 mag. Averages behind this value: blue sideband 8.74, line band 9.95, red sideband 10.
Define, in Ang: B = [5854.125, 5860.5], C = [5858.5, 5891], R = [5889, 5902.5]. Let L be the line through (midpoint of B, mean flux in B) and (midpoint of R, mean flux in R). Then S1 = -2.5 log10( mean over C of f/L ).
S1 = -0.12 mag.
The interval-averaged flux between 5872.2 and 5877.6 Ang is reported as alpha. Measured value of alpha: 10.6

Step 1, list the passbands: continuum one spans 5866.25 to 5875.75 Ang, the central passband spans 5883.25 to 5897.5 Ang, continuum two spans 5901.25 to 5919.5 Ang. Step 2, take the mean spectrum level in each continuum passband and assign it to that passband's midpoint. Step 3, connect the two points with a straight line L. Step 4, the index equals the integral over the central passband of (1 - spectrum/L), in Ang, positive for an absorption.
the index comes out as 3.1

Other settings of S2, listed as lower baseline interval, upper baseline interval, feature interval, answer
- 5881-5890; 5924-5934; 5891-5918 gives 0.03 mag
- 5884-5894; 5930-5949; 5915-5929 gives -0.10 mag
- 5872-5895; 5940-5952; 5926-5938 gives 0.00 mag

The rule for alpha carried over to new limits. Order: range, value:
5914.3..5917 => 10.3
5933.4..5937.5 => 9.99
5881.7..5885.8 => 9.72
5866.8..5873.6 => 10.4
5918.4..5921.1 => 10.3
